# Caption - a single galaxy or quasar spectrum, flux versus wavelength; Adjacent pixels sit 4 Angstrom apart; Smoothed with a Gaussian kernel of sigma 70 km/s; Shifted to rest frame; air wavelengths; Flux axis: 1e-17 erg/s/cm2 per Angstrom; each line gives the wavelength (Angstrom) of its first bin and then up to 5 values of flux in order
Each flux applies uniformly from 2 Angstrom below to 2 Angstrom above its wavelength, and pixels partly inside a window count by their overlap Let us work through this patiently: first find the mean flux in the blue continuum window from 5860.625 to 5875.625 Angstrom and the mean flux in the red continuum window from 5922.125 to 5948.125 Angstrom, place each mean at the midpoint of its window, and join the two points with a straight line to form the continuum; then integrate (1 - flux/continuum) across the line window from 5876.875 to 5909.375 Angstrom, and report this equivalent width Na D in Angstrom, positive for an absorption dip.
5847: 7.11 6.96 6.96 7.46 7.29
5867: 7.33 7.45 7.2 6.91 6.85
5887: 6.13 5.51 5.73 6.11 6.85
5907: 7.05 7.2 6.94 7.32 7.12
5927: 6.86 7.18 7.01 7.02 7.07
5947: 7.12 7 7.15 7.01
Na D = 3.7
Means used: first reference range 7.33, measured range 6.4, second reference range 7.05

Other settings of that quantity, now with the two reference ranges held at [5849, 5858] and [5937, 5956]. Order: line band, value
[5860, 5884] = -0.58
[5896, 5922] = 0.64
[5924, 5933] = 0.03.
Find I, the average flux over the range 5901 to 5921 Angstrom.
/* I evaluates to 7.07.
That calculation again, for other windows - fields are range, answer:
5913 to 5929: 7.06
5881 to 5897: 6.06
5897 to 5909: 6.67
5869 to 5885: 7.1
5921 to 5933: 7.05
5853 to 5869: 7.26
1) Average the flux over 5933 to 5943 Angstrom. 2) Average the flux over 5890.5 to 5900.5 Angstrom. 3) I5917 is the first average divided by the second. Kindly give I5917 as 1.2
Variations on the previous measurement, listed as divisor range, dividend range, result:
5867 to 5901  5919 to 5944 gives 1.08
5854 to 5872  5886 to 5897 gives 0.79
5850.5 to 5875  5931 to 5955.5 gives 0.97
